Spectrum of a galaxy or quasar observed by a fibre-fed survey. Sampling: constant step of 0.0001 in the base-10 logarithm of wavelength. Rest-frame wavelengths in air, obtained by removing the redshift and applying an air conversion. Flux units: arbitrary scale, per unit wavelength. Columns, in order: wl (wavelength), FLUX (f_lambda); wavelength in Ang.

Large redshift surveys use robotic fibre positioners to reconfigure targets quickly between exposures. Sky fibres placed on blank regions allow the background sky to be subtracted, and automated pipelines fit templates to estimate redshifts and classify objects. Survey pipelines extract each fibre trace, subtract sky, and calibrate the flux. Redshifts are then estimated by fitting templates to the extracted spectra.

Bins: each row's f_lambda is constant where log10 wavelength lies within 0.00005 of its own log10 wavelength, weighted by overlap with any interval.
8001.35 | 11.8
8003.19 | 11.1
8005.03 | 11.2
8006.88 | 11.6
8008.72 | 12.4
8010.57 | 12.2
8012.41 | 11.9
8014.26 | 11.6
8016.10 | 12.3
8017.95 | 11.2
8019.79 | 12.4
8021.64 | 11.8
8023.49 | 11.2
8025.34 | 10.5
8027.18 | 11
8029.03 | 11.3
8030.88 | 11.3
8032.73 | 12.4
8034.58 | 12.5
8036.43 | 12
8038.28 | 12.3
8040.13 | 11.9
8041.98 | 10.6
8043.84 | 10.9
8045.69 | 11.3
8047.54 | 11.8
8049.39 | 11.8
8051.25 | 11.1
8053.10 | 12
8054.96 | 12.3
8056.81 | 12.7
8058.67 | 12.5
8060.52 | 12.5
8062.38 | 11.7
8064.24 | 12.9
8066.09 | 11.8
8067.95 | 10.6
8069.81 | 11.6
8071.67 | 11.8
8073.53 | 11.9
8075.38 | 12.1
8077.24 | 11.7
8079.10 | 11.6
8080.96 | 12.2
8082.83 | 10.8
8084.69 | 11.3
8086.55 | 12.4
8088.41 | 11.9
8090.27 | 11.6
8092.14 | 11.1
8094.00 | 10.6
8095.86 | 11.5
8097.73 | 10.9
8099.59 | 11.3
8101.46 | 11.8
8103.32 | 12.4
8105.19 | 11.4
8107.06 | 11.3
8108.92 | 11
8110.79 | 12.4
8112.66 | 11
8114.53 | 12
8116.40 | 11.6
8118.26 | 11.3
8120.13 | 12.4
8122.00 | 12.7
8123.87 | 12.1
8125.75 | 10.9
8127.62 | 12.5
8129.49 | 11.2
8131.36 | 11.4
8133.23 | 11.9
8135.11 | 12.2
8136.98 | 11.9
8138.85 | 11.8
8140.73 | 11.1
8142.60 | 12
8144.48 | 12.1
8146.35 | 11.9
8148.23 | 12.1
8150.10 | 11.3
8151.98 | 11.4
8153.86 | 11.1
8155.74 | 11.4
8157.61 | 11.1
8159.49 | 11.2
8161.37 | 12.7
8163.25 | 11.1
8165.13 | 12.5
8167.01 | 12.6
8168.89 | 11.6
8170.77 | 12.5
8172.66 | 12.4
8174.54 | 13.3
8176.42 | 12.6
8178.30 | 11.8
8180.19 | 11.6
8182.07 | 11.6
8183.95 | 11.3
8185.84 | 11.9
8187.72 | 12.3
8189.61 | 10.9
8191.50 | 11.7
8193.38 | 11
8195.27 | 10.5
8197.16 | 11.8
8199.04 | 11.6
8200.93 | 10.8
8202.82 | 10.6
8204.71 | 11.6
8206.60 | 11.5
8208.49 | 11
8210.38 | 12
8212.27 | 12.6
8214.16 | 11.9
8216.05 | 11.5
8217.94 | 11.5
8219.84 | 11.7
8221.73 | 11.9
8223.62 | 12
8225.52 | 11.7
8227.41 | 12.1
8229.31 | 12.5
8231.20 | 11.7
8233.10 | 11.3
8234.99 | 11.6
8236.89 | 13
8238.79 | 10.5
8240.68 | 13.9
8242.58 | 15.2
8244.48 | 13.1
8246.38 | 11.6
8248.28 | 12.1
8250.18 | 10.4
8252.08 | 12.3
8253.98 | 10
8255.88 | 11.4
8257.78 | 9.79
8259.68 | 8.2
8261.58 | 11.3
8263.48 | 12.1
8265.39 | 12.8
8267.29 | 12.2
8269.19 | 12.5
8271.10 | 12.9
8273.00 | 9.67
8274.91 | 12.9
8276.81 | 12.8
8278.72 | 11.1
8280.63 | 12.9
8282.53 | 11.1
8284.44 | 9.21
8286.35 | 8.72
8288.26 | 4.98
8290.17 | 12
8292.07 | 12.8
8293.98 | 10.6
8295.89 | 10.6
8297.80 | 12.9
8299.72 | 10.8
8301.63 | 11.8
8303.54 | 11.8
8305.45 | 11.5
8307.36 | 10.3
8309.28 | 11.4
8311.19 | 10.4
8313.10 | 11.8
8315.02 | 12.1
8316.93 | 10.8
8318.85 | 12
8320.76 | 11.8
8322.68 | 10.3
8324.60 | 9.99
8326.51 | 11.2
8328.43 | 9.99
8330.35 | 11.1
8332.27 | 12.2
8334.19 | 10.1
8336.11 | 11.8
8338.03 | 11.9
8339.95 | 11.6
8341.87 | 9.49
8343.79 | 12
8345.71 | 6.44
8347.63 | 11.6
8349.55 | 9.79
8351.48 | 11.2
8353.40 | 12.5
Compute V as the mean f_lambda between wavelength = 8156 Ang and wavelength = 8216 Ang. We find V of 11.7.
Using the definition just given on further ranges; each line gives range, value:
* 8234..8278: 11.8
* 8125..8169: 11.7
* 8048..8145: 11.7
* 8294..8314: 11.3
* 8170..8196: 11.8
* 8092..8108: 11.4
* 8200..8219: 11.5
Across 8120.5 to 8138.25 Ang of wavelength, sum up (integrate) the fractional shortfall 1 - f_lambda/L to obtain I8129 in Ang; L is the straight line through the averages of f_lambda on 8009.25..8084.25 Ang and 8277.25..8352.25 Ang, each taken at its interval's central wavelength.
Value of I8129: -0.6 Ang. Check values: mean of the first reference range 11.7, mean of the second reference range 10.9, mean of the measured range 11.9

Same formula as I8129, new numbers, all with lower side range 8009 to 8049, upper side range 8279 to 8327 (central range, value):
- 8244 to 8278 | -1.46 Ang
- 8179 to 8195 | -0.35 Ang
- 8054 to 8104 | -1.00 Ang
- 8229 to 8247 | -2.16 Ang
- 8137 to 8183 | -2.24 Ang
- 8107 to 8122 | -0.36 Ang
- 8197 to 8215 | -0.52 Ang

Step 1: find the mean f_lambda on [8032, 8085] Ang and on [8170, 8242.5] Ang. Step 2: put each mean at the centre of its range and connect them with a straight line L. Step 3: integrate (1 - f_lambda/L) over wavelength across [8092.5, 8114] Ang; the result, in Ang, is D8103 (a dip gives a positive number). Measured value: 0.72 Ang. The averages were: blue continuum 11.8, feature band 11.4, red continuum 11.8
